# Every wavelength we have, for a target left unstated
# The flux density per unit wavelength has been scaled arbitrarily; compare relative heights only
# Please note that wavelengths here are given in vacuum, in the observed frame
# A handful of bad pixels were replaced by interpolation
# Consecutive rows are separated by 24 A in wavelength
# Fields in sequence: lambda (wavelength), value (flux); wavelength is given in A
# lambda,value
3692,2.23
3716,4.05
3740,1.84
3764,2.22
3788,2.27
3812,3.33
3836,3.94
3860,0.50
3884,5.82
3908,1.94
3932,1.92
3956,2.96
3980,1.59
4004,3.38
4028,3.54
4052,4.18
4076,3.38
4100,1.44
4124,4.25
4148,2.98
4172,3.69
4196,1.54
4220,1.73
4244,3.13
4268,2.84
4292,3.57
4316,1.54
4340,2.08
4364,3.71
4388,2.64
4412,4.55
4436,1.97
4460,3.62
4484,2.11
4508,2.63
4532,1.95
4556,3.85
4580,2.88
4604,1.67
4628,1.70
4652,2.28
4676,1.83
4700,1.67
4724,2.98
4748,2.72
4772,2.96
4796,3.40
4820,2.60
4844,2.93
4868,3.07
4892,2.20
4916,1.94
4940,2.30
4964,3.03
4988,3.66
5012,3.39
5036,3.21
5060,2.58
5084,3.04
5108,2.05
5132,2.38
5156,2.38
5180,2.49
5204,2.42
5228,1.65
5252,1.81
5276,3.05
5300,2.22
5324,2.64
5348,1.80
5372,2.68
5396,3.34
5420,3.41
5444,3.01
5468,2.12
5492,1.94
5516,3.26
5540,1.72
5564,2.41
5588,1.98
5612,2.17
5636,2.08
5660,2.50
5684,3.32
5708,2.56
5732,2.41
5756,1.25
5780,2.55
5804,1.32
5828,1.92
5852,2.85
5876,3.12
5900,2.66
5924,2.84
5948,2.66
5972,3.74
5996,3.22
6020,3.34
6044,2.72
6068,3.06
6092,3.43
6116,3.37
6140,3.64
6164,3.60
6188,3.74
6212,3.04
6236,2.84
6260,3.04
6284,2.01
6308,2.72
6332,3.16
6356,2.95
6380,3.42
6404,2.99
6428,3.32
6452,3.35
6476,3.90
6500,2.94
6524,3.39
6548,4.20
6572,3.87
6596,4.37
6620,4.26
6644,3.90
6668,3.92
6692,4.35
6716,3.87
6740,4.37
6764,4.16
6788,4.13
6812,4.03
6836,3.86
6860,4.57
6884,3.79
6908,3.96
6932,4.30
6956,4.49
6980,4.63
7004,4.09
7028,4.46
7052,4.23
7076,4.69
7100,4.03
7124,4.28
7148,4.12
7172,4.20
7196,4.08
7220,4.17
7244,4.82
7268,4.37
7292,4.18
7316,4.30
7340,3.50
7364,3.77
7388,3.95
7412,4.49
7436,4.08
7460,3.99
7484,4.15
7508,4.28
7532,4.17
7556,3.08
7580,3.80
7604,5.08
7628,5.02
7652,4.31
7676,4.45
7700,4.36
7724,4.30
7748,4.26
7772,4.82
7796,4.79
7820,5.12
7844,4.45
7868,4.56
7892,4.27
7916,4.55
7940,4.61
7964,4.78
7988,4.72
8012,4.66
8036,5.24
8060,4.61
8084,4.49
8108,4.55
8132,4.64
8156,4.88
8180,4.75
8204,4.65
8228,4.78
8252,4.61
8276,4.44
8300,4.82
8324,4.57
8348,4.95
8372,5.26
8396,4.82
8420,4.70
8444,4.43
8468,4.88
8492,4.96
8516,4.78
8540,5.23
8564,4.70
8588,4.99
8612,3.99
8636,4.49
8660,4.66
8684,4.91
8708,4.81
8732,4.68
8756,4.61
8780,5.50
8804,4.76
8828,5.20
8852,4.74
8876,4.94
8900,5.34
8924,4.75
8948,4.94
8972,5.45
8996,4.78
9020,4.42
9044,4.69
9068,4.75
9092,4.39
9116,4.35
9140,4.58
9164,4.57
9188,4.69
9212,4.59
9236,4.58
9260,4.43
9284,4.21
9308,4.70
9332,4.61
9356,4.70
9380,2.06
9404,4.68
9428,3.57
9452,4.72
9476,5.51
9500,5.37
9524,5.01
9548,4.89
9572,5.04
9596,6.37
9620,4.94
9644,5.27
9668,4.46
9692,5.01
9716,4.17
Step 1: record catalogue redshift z 0.462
